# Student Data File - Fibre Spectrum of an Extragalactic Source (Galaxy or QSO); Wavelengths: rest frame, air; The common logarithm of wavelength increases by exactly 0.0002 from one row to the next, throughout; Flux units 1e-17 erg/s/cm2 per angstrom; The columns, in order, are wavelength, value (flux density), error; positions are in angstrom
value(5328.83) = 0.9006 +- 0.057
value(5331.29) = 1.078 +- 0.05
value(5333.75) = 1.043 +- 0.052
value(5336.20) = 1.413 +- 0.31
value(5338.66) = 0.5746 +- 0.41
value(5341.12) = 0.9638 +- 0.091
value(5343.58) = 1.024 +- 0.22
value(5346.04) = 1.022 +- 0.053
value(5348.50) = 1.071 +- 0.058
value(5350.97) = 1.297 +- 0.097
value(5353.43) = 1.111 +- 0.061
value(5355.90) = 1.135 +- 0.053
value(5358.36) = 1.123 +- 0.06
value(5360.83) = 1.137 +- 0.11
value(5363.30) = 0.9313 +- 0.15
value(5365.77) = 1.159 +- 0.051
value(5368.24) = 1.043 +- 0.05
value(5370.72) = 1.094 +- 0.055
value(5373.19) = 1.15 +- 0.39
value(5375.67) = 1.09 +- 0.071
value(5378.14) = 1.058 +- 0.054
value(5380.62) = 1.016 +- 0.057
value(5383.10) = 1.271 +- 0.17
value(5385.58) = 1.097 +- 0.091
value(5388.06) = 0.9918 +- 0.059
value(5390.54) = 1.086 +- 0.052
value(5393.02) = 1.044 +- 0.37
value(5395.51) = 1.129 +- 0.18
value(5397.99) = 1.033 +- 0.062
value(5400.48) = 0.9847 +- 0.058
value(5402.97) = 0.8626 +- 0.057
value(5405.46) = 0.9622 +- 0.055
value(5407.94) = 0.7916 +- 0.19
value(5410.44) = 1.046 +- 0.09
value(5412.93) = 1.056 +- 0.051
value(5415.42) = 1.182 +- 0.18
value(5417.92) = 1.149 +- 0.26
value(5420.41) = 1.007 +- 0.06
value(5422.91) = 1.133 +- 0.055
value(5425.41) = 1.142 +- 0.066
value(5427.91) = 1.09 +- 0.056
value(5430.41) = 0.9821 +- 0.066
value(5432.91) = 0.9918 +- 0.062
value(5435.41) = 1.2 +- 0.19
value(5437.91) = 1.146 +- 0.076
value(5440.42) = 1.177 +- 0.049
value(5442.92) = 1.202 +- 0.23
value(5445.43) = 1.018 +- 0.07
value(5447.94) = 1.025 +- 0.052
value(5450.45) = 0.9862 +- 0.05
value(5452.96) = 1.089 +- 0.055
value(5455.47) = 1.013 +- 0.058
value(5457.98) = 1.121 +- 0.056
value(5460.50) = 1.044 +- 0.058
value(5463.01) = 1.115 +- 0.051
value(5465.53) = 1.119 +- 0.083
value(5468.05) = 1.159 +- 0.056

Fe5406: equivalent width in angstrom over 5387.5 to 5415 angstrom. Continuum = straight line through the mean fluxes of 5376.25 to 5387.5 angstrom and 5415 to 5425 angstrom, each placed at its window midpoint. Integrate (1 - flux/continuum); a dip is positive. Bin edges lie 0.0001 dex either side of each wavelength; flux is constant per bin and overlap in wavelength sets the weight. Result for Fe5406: 2.6 angstrom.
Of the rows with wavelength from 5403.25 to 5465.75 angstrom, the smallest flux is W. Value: 0.7916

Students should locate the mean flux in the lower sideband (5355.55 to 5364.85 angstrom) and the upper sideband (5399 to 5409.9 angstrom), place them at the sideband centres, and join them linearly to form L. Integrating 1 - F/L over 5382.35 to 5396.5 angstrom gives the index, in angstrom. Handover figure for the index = -1.86 angstrom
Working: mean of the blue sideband 1.08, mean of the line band 1.1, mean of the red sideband 0.912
